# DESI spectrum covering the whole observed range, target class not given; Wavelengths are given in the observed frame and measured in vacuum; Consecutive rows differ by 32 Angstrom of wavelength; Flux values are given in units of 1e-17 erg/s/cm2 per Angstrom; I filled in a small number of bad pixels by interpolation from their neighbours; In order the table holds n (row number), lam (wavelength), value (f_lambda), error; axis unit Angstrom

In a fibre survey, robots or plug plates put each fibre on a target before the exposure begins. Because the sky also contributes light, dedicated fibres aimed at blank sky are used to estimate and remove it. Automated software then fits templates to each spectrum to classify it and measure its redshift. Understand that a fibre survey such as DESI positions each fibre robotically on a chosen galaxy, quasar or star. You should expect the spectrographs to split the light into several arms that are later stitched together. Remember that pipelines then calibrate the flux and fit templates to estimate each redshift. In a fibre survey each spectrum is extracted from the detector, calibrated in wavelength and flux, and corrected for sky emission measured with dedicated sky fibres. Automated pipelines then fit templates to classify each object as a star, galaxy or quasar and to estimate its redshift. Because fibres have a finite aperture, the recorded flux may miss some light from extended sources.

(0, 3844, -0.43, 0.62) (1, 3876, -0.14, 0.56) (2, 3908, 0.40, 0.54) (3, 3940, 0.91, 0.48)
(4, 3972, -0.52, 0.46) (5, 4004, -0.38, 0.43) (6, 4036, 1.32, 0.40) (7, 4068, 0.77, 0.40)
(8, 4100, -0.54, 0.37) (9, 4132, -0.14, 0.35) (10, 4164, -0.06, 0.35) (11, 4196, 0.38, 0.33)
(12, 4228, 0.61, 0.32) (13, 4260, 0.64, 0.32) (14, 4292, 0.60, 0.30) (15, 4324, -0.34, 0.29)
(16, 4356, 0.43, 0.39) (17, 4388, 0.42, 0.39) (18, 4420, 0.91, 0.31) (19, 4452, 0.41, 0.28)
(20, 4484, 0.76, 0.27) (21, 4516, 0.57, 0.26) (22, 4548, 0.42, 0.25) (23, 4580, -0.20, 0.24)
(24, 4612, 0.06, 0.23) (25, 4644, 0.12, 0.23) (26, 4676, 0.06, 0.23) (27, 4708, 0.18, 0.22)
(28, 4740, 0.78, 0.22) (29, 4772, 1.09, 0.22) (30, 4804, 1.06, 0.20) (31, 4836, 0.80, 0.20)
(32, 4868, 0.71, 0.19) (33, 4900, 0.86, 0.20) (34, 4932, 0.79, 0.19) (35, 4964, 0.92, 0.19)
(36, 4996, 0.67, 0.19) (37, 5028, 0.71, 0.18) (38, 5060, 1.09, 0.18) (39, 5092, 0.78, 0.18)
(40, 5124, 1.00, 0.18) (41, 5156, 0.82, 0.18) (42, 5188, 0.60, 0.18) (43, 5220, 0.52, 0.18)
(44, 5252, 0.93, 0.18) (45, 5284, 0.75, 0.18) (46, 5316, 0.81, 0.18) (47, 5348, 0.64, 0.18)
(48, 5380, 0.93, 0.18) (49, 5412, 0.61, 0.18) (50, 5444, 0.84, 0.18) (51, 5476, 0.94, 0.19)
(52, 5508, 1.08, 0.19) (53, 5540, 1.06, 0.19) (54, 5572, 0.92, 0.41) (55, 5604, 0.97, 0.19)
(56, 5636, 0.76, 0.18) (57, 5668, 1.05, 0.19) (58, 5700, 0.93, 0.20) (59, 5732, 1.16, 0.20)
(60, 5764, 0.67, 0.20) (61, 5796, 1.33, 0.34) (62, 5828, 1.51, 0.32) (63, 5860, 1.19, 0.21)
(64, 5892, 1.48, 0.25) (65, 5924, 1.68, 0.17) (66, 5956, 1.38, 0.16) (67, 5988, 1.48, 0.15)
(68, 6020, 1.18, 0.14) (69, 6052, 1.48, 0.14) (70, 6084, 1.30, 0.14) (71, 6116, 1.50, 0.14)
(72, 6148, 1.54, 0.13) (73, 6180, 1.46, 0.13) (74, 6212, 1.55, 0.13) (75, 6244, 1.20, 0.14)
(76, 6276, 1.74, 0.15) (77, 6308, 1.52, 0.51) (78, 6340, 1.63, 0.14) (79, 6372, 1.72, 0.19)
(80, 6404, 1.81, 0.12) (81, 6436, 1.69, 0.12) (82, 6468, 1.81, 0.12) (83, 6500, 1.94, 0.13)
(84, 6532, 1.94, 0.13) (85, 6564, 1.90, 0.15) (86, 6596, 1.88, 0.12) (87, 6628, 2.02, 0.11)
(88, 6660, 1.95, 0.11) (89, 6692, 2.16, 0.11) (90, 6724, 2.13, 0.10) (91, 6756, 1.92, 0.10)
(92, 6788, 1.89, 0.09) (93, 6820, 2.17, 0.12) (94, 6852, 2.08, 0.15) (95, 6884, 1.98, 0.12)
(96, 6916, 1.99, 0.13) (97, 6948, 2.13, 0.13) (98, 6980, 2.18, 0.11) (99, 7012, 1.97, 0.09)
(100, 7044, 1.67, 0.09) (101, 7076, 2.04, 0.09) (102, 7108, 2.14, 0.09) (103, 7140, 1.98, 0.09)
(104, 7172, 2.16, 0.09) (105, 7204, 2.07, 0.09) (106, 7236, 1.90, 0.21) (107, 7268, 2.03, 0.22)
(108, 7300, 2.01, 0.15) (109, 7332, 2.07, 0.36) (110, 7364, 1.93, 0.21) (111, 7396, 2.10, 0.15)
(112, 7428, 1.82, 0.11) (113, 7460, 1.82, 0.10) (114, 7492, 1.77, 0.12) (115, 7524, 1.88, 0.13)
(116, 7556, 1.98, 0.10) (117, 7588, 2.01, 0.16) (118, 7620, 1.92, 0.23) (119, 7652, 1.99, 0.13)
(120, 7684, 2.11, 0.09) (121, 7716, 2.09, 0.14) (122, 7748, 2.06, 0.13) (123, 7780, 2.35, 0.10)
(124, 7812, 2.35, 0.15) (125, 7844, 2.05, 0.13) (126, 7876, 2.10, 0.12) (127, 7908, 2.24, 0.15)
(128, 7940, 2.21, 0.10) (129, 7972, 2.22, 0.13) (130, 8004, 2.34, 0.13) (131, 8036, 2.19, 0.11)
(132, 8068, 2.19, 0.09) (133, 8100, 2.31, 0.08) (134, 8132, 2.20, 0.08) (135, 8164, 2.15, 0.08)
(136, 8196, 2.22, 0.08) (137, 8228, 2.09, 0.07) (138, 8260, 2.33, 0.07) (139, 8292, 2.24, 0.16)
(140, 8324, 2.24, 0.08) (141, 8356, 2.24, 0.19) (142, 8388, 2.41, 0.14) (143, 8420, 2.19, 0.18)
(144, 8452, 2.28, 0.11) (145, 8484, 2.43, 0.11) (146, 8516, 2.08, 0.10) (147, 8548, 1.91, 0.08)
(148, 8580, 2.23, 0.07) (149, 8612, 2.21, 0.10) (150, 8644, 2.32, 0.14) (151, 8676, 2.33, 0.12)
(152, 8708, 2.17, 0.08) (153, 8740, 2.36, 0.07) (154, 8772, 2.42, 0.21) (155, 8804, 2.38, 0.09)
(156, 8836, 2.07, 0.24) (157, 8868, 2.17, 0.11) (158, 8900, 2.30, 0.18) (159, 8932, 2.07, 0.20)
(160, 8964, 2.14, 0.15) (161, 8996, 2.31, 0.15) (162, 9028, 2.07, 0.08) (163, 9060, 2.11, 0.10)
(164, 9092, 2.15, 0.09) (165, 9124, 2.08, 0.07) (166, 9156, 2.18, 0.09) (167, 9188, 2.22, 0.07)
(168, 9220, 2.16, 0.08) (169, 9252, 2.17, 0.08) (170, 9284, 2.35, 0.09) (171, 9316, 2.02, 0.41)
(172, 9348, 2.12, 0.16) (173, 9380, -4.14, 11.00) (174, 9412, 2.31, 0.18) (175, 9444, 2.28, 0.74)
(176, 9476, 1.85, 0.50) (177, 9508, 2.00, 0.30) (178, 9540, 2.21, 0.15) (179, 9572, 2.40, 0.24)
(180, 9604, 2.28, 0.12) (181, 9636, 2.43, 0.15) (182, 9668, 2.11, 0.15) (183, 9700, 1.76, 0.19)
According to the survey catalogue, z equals 0.452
